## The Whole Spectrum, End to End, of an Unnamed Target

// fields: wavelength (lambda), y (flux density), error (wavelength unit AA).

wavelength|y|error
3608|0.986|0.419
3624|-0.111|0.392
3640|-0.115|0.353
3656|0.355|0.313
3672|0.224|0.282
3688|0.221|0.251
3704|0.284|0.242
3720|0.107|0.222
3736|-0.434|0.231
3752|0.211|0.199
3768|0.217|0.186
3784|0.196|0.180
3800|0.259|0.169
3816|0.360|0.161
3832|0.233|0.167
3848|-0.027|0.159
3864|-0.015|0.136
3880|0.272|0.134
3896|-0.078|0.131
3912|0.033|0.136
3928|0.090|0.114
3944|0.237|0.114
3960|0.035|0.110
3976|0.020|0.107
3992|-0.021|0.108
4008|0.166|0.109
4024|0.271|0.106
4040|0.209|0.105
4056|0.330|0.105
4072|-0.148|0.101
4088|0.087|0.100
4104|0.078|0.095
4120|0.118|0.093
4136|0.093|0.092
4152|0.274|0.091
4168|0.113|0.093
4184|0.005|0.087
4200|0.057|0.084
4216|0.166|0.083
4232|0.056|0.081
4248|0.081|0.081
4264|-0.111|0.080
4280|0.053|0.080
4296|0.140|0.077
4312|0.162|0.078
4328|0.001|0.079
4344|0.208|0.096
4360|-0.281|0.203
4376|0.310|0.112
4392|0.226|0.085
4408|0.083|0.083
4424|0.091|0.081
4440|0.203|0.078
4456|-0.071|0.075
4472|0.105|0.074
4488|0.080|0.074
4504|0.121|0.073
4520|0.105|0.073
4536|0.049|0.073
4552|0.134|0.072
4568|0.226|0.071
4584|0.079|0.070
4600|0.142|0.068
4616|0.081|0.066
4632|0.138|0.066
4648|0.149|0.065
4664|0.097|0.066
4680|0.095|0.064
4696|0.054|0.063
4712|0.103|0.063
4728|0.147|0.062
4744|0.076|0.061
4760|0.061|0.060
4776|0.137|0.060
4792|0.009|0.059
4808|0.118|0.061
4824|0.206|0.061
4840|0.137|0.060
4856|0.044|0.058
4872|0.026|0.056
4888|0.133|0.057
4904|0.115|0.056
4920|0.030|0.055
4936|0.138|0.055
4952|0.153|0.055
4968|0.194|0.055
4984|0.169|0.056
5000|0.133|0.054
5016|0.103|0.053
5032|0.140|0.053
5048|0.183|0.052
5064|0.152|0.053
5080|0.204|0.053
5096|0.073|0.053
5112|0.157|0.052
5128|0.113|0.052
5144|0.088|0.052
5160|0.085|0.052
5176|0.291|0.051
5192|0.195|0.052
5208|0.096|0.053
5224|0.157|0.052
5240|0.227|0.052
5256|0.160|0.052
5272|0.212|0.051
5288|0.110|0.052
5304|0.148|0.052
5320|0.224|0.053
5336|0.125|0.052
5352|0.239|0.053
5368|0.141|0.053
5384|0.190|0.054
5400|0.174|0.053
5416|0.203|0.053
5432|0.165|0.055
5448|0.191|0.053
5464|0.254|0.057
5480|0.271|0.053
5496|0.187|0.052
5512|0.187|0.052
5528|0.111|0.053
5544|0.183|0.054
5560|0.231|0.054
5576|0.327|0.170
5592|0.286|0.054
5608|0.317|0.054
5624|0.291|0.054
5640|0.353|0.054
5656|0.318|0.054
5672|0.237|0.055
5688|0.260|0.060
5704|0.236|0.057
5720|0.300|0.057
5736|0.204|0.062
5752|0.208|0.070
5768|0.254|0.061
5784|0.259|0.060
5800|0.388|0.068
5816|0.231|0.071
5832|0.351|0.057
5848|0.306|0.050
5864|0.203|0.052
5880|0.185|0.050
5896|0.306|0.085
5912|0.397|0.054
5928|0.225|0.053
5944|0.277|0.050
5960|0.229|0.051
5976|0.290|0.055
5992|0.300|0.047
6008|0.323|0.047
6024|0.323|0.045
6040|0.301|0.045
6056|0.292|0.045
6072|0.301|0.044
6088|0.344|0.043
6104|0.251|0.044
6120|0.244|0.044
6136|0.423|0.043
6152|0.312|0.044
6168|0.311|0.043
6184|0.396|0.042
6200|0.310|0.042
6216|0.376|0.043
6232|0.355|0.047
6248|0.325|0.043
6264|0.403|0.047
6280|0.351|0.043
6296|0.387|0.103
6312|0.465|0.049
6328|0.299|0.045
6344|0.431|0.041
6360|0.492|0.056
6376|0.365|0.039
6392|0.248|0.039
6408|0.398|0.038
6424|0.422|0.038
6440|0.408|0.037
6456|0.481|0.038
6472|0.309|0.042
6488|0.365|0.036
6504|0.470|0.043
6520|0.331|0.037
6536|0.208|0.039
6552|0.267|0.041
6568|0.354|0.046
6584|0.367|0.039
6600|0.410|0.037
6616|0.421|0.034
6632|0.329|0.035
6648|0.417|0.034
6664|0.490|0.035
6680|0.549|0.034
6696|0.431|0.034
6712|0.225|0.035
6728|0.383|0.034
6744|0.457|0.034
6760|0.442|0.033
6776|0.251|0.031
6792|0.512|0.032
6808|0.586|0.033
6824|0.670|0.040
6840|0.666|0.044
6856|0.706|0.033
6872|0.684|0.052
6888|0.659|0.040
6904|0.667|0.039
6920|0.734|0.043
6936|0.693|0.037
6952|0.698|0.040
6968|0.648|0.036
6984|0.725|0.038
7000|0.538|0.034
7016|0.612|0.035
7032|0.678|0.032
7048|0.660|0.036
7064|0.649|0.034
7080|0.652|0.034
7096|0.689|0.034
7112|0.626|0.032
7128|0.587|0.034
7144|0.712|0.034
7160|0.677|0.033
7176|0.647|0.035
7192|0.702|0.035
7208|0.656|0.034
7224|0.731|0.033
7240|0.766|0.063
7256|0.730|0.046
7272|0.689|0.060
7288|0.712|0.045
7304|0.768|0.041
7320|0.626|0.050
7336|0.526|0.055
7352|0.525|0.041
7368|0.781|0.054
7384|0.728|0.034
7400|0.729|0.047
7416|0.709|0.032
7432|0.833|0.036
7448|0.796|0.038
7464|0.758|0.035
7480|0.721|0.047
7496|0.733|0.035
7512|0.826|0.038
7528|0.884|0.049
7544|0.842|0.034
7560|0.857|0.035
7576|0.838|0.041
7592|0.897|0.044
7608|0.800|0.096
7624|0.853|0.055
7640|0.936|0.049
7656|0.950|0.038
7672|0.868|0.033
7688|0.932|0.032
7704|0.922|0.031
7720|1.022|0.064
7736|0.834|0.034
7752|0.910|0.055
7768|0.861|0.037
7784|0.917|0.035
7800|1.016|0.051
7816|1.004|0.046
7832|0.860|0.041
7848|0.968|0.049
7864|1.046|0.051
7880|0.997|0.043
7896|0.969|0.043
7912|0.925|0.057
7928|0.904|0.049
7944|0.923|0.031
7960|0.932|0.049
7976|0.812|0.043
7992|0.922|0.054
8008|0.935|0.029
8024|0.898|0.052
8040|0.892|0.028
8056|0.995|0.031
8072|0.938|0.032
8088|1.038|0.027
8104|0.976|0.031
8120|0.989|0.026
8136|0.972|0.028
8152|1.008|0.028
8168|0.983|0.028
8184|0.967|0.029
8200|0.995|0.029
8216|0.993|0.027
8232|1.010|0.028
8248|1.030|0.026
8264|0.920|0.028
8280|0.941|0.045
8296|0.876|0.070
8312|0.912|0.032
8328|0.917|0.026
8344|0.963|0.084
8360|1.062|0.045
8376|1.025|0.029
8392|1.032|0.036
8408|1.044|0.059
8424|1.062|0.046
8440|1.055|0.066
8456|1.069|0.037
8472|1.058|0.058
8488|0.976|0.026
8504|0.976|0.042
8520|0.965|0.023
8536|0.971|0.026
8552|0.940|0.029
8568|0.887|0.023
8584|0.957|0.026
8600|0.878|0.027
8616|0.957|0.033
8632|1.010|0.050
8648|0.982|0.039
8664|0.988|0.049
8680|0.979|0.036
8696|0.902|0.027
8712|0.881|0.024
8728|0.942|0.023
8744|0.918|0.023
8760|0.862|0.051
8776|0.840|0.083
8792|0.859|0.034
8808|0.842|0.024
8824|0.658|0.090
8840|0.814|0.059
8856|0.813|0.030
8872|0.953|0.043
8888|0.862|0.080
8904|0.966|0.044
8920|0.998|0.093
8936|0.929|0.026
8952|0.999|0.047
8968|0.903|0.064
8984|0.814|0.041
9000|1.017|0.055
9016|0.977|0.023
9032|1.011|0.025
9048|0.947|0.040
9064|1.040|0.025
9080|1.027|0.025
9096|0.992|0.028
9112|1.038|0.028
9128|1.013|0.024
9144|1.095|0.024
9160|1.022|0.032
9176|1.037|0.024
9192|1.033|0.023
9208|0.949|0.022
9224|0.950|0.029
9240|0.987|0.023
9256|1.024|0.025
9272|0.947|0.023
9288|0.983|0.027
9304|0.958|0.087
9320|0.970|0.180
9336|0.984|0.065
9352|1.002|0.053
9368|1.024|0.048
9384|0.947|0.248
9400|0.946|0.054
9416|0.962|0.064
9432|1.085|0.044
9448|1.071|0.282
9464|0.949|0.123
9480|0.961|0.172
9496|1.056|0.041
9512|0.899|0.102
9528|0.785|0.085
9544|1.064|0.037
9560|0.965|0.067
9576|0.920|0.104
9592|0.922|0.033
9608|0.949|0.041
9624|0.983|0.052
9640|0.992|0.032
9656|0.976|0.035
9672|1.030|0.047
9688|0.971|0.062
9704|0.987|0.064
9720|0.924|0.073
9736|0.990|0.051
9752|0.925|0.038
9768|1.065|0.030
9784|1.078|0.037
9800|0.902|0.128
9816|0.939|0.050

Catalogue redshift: 0.706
